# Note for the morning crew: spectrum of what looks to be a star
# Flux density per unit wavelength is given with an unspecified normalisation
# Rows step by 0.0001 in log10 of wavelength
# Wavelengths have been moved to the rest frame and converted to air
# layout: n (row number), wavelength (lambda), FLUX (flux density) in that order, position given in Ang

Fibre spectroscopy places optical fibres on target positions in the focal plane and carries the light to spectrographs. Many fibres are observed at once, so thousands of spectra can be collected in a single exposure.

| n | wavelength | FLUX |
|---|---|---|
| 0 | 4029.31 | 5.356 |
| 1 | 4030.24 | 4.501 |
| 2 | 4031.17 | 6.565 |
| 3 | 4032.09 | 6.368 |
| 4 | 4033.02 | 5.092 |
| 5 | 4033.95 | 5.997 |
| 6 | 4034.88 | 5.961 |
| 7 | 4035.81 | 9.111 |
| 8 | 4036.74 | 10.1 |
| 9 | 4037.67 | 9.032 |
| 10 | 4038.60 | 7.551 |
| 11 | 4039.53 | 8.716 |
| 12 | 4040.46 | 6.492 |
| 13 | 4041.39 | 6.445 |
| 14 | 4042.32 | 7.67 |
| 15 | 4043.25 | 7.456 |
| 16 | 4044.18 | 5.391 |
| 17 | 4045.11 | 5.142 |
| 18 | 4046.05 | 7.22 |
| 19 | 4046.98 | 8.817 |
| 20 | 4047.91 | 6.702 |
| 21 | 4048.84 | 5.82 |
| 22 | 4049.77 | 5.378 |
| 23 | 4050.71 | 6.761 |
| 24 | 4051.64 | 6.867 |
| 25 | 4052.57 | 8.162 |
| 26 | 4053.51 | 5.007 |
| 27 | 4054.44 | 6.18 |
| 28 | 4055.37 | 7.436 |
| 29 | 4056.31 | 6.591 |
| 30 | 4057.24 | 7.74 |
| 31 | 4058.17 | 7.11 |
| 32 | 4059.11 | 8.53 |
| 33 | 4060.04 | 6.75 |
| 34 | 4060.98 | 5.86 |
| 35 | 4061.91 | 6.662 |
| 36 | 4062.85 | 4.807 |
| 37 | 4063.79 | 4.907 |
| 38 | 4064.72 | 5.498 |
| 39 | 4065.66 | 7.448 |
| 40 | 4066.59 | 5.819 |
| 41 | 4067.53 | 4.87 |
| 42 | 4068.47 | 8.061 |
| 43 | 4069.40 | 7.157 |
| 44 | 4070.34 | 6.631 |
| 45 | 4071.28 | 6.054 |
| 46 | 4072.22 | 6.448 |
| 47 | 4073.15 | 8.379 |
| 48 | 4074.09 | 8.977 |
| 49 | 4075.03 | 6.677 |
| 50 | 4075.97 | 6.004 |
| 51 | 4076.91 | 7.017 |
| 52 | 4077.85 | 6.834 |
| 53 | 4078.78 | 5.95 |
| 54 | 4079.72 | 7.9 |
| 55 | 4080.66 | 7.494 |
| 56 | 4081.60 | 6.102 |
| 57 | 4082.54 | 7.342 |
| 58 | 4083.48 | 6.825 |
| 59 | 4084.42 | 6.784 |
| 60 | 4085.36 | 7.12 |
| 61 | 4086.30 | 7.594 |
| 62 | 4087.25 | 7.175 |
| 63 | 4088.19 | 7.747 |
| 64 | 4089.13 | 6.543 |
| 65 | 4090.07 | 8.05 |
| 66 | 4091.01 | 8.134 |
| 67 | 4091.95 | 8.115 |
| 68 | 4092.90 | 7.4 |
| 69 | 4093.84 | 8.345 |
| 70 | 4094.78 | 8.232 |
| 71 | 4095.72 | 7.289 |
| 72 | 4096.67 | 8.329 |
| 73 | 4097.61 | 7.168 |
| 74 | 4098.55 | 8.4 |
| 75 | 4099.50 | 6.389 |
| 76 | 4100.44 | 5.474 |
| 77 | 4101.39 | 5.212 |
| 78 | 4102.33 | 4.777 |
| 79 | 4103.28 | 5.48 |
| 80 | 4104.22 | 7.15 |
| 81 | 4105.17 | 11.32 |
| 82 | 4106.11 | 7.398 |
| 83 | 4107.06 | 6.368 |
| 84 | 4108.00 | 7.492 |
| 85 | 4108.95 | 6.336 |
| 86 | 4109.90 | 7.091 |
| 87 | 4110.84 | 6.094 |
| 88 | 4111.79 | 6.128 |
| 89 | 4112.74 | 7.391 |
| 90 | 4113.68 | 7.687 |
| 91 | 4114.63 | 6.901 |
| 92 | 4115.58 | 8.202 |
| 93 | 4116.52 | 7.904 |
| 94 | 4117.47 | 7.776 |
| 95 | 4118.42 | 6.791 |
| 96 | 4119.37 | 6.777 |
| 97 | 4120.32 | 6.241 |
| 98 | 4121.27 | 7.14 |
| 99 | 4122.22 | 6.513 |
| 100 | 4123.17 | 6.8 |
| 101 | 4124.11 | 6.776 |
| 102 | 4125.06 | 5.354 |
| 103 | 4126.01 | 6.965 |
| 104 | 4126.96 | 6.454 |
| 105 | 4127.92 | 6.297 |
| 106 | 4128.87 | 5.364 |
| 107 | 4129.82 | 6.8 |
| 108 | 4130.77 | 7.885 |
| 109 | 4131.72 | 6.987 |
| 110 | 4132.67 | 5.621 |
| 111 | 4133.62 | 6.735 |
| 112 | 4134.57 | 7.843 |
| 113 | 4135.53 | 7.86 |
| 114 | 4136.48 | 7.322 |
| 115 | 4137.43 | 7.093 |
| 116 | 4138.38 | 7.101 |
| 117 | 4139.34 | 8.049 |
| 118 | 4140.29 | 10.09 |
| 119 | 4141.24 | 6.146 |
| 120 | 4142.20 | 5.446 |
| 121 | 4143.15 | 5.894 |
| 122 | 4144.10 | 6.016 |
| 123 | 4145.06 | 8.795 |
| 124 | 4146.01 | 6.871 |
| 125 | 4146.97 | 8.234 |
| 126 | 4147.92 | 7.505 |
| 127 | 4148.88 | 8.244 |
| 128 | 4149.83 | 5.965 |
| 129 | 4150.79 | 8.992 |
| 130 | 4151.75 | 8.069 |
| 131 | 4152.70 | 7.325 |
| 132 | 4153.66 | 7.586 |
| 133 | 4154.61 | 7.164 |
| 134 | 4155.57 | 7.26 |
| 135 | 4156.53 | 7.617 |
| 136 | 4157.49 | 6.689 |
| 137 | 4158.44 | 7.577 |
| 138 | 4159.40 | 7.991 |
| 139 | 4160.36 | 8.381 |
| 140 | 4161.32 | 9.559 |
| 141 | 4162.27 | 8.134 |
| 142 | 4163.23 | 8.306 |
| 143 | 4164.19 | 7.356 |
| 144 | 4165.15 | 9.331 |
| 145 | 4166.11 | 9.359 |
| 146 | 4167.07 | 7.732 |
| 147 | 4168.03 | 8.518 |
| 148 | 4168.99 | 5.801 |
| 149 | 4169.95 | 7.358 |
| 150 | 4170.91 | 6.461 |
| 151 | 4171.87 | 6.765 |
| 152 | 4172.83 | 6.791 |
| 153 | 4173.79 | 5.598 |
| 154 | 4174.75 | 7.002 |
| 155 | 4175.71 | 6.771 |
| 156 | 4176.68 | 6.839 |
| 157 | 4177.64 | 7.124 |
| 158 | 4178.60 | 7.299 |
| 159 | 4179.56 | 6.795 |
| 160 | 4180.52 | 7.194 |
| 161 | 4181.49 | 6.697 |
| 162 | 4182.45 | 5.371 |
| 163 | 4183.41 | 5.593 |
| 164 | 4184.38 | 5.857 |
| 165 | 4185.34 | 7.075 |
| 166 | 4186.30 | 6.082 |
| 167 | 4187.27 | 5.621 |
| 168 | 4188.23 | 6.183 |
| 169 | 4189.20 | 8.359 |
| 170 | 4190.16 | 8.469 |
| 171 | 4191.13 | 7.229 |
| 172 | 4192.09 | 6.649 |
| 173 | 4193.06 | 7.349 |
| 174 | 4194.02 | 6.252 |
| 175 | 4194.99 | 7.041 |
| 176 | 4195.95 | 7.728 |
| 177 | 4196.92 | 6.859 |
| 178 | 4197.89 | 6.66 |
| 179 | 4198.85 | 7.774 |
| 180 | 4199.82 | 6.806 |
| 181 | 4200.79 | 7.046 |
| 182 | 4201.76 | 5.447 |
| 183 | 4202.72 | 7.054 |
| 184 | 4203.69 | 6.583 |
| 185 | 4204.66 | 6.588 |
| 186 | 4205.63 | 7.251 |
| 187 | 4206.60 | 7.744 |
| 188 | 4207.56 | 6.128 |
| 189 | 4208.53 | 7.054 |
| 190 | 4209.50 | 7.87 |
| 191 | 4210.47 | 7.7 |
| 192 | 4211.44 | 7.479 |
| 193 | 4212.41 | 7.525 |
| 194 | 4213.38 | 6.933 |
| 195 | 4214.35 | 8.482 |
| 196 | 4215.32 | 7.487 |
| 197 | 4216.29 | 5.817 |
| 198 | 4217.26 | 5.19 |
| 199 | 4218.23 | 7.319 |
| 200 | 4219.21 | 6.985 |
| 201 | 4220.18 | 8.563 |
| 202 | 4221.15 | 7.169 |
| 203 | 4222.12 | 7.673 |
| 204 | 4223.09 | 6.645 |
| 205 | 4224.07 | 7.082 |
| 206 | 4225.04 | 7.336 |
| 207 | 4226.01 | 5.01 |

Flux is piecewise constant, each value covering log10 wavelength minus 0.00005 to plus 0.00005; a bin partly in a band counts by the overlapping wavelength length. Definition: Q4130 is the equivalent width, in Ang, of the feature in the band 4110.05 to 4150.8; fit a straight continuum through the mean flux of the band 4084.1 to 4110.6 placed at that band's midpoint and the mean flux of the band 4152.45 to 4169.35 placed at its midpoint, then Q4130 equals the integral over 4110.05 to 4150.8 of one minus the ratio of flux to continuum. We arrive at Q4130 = 3.0 Ang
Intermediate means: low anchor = 7.24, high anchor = 7.89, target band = 7.03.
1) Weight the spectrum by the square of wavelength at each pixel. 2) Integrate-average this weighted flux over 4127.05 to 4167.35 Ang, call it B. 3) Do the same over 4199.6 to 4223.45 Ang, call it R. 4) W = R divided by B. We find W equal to 1.0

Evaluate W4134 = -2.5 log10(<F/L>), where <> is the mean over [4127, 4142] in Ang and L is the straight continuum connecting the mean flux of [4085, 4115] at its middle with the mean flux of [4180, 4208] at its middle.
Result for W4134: -0.01 mag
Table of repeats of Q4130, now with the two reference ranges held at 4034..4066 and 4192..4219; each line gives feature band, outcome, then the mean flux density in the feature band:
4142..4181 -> -2.5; 7.42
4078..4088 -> -0.2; 7.04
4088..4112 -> -0.8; 7.18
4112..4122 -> -0.4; 7.23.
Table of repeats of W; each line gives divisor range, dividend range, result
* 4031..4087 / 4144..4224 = 1.12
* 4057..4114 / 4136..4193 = 1.08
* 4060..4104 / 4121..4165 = 1.09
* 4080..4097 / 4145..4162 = 1.07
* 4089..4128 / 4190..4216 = 1.05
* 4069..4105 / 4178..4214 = 1.03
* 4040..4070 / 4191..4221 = 1.15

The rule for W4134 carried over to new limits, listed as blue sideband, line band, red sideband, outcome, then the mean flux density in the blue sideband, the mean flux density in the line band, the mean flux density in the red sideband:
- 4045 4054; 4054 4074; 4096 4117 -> 0.01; 6.64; 6.66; 7.03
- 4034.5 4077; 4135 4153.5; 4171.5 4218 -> -0.08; 6.9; 7.42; 6.86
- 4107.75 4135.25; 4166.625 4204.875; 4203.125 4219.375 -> 0.03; 6.84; 6.81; 7.07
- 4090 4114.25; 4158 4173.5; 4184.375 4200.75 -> -0.11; 7.19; 7.81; 6.98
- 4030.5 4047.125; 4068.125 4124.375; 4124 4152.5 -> 0.00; 7.11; 7.13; 7.1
